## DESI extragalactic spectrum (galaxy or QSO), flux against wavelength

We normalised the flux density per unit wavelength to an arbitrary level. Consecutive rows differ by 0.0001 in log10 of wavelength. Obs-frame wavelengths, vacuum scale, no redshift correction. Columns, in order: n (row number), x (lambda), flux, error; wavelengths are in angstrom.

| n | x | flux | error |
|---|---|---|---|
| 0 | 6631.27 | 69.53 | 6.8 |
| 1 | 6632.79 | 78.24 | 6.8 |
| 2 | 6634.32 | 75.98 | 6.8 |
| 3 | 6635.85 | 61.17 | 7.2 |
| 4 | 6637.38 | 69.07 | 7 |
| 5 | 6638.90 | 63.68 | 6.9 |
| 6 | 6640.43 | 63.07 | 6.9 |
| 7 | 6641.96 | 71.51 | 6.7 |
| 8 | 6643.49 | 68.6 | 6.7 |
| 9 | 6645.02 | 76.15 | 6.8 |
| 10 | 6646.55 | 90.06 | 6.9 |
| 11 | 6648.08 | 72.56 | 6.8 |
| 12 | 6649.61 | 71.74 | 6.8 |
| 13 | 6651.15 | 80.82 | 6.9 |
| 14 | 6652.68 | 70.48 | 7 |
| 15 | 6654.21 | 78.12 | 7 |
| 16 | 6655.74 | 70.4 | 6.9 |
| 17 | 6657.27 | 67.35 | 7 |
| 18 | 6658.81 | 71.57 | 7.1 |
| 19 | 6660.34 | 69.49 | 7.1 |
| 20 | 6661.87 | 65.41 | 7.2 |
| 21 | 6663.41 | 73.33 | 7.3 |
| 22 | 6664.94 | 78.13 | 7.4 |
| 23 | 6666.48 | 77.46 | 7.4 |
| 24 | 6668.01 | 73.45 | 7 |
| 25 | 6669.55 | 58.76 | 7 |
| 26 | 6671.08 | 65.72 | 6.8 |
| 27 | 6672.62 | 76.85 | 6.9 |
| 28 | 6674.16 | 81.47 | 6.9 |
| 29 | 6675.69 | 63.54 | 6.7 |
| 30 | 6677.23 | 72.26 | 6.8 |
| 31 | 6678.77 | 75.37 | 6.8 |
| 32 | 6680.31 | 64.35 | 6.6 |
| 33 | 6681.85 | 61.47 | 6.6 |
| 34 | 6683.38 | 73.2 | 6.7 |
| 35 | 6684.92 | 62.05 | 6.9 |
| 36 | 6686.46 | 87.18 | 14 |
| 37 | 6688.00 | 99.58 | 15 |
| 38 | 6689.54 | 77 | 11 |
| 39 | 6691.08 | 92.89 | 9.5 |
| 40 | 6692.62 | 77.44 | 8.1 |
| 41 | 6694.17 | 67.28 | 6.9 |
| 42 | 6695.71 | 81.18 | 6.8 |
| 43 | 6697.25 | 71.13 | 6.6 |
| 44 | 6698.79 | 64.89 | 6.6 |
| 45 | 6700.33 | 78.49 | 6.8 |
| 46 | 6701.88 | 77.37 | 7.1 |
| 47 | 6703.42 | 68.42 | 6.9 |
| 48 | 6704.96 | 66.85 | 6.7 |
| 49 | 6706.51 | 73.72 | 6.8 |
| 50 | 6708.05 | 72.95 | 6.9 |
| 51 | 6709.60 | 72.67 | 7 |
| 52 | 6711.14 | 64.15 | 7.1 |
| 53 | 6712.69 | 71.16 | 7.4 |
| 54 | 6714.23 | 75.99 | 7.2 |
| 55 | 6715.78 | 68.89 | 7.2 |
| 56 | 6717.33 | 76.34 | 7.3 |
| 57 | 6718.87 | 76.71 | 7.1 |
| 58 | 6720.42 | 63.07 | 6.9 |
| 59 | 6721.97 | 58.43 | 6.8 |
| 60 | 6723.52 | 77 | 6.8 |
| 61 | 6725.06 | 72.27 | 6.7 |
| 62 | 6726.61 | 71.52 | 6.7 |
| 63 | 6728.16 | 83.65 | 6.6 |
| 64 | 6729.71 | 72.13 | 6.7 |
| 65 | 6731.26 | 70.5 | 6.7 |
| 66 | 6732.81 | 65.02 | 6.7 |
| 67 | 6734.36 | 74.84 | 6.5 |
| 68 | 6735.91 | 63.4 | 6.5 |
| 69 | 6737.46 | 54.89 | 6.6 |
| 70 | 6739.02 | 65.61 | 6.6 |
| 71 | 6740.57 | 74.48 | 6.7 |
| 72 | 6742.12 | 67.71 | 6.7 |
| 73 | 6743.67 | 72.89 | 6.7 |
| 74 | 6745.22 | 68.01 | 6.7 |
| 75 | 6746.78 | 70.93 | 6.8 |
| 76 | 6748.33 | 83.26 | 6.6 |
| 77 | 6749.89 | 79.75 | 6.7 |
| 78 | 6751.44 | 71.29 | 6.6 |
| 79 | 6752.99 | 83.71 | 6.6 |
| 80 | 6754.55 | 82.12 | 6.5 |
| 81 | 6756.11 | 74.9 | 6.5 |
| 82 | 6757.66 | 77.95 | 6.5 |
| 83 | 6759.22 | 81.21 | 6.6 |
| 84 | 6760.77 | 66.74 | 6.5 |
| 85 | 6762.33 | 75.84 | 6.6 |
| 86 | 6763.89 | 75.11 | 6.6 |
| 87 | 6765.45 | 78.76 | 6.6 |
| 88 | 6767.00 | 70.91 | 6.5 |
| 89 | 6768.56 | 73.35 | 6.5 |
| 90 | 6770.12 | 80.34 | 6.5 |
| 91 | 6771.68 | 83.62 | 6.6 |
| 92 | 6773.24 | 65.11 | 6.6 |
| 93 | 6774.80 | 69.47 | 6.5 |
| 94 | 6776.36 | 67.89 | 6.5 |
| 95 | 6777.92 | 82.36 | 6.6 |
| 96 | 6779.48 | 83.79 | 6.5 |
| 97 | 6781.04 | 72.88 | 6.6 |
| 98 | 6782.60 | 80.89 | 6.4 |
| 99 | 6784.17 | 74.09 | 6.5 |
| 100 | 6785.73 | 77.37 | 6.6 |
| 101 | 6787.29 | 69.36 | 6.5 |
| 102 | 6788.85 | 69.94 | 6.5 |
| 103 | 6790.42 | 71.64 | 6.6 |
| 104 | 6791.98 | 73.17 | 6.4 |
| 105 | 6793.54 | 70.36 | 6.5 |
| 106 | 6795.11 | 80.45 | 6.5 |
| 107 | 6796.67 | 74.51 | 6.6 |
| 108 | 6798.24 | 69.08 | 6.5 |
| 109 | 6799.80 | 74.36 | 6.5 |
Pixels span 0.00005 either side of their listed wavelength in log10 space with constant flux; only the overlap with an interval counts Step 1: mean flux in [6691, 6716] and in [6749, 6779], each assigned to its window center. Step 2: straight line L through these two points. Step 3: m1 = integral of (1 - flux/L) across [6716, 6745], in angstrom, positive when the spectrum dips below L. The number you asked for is 1.6 angstrom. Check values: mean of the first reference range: 72.8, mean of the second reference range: 75.9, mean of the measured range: 70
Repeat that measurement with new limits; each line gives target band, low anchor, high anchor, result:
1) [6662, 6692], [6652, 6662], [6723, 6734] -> -1.2 angstrom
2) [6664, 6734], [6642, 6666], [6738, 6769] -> 1.1 angstrom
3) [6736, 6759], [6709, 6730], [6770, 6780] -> 0.1 angstrom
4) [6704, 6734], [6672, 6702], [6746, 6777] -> 1.6 angstrom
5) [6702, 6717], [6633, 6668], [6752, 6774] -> 0.7 angstrom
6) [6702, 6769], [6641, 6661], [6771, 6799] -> 1.5 angstrom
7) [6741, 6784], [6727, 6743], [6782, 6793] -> -2.4 angstrom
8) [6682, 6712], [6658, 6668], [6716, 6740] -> -1.6 angstrom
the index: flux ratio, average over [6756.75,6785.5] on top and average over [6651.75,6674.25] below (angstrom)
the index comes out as 1.06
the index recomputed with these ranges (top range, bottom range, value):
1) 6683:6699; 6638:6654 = 1.07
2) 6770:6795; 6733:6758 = 1.03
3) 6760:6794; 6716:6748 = 1.06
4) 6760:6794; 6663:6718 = 1.01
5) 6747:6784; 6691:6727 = 1.06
